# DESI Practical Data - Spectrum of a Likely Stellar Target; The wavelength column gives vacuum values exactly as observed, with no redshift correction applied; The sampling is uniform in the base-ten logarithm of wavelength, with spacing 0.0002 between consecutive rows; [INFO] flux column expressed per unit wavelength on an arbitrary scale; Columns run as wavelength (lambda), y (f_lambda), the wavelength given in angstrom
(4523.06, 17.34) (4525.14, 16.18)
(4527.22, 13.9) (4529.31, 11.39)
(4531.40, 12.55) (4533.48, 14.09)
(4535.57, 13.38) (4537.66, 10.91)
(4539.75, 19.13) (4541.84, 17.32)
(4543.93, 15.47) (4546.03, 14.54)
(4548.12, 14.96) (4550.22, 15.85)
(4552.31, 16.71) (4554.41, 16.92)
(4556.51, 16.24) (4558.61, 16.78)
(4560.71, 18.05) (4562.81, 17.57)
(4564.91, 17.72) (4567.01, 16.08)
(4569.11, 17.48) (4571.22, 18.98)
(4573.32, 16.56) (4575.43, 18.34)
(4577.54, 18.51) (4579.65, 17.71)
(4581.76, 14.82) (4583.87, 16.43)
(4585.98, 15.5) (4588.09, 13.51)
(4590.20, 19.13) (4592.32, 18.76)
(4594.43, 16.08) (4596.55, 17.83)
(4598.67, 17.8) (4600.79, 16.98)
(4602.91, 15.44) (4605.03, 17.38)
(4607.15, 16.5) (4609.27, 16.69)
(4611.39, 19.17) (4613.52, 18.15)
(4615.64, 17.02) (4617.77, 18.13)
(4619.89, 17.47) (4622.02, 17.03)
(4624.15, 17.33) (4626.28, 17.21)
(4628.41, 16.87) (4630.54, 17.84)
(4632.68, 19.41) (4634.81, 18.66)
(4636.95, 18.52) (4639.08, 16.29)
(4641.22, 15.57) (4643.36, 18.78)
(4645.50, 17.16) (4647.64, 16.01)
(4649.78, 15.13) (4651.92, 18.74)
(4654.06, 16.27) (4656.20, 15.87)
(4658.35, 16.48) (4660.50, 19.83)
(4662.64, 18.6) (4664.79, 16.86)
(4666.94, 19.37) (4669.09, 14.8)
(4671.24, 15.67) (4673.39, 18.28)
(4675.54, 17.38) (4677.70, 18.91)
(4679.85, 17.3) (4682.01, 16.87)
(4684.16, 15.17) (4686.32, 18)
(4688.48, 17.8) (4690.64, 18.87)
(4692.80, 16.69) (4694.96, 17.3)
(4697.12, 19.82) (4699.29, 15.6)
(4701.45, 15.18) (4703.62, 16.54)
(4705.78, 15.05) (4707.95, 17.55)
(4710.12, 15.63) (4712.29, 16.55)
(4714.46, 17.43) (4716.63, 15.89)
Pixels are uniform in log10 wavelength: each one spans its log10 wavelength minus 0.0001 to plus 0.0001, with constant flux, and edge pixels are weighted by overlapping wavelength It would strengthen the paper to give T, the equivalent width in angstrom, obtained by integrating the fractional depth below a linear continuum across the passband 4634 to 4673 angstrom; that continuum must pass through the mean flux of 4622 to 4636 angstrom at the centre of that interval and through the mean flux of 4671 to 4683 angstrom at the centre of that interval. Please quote 1.13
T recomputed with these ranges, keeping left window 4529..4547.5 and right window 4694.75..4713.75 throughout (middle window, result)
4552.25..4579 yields -4.73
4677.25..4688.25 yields -0.61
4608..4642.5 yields -4.51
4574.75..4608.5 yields -3.97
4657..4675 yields -1.55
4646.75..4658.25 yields -0.37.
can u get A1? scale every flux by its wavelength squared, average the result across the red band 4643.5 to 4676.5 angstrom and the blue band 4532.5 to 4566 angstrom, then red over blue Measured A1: 1.1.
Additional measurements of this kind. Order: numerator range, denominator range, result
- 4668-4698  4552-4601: 1.06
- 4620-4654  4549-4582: 1.04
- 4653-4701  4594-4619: 1.03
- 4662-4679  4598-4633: 1.03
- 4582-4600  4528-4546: 1.20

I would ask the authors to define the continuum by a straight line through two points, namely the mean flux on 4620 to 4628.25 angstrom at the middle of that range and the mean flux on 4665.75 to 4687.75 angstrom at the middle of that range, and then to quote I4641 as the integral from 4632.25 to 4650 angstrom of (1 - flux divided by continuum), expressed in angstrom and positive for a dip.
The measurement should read -0.1 angstrom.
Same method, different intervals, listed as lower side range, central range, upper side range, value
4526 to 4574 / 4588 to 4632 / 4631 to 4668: -1.42 angstrom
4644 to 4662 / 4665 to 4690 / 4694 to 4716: -0.60 angstrom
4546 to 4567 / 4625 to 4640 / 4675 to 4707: -0.85 angstrom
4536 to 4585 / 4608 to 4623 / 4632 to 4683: -0.55 angstrom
